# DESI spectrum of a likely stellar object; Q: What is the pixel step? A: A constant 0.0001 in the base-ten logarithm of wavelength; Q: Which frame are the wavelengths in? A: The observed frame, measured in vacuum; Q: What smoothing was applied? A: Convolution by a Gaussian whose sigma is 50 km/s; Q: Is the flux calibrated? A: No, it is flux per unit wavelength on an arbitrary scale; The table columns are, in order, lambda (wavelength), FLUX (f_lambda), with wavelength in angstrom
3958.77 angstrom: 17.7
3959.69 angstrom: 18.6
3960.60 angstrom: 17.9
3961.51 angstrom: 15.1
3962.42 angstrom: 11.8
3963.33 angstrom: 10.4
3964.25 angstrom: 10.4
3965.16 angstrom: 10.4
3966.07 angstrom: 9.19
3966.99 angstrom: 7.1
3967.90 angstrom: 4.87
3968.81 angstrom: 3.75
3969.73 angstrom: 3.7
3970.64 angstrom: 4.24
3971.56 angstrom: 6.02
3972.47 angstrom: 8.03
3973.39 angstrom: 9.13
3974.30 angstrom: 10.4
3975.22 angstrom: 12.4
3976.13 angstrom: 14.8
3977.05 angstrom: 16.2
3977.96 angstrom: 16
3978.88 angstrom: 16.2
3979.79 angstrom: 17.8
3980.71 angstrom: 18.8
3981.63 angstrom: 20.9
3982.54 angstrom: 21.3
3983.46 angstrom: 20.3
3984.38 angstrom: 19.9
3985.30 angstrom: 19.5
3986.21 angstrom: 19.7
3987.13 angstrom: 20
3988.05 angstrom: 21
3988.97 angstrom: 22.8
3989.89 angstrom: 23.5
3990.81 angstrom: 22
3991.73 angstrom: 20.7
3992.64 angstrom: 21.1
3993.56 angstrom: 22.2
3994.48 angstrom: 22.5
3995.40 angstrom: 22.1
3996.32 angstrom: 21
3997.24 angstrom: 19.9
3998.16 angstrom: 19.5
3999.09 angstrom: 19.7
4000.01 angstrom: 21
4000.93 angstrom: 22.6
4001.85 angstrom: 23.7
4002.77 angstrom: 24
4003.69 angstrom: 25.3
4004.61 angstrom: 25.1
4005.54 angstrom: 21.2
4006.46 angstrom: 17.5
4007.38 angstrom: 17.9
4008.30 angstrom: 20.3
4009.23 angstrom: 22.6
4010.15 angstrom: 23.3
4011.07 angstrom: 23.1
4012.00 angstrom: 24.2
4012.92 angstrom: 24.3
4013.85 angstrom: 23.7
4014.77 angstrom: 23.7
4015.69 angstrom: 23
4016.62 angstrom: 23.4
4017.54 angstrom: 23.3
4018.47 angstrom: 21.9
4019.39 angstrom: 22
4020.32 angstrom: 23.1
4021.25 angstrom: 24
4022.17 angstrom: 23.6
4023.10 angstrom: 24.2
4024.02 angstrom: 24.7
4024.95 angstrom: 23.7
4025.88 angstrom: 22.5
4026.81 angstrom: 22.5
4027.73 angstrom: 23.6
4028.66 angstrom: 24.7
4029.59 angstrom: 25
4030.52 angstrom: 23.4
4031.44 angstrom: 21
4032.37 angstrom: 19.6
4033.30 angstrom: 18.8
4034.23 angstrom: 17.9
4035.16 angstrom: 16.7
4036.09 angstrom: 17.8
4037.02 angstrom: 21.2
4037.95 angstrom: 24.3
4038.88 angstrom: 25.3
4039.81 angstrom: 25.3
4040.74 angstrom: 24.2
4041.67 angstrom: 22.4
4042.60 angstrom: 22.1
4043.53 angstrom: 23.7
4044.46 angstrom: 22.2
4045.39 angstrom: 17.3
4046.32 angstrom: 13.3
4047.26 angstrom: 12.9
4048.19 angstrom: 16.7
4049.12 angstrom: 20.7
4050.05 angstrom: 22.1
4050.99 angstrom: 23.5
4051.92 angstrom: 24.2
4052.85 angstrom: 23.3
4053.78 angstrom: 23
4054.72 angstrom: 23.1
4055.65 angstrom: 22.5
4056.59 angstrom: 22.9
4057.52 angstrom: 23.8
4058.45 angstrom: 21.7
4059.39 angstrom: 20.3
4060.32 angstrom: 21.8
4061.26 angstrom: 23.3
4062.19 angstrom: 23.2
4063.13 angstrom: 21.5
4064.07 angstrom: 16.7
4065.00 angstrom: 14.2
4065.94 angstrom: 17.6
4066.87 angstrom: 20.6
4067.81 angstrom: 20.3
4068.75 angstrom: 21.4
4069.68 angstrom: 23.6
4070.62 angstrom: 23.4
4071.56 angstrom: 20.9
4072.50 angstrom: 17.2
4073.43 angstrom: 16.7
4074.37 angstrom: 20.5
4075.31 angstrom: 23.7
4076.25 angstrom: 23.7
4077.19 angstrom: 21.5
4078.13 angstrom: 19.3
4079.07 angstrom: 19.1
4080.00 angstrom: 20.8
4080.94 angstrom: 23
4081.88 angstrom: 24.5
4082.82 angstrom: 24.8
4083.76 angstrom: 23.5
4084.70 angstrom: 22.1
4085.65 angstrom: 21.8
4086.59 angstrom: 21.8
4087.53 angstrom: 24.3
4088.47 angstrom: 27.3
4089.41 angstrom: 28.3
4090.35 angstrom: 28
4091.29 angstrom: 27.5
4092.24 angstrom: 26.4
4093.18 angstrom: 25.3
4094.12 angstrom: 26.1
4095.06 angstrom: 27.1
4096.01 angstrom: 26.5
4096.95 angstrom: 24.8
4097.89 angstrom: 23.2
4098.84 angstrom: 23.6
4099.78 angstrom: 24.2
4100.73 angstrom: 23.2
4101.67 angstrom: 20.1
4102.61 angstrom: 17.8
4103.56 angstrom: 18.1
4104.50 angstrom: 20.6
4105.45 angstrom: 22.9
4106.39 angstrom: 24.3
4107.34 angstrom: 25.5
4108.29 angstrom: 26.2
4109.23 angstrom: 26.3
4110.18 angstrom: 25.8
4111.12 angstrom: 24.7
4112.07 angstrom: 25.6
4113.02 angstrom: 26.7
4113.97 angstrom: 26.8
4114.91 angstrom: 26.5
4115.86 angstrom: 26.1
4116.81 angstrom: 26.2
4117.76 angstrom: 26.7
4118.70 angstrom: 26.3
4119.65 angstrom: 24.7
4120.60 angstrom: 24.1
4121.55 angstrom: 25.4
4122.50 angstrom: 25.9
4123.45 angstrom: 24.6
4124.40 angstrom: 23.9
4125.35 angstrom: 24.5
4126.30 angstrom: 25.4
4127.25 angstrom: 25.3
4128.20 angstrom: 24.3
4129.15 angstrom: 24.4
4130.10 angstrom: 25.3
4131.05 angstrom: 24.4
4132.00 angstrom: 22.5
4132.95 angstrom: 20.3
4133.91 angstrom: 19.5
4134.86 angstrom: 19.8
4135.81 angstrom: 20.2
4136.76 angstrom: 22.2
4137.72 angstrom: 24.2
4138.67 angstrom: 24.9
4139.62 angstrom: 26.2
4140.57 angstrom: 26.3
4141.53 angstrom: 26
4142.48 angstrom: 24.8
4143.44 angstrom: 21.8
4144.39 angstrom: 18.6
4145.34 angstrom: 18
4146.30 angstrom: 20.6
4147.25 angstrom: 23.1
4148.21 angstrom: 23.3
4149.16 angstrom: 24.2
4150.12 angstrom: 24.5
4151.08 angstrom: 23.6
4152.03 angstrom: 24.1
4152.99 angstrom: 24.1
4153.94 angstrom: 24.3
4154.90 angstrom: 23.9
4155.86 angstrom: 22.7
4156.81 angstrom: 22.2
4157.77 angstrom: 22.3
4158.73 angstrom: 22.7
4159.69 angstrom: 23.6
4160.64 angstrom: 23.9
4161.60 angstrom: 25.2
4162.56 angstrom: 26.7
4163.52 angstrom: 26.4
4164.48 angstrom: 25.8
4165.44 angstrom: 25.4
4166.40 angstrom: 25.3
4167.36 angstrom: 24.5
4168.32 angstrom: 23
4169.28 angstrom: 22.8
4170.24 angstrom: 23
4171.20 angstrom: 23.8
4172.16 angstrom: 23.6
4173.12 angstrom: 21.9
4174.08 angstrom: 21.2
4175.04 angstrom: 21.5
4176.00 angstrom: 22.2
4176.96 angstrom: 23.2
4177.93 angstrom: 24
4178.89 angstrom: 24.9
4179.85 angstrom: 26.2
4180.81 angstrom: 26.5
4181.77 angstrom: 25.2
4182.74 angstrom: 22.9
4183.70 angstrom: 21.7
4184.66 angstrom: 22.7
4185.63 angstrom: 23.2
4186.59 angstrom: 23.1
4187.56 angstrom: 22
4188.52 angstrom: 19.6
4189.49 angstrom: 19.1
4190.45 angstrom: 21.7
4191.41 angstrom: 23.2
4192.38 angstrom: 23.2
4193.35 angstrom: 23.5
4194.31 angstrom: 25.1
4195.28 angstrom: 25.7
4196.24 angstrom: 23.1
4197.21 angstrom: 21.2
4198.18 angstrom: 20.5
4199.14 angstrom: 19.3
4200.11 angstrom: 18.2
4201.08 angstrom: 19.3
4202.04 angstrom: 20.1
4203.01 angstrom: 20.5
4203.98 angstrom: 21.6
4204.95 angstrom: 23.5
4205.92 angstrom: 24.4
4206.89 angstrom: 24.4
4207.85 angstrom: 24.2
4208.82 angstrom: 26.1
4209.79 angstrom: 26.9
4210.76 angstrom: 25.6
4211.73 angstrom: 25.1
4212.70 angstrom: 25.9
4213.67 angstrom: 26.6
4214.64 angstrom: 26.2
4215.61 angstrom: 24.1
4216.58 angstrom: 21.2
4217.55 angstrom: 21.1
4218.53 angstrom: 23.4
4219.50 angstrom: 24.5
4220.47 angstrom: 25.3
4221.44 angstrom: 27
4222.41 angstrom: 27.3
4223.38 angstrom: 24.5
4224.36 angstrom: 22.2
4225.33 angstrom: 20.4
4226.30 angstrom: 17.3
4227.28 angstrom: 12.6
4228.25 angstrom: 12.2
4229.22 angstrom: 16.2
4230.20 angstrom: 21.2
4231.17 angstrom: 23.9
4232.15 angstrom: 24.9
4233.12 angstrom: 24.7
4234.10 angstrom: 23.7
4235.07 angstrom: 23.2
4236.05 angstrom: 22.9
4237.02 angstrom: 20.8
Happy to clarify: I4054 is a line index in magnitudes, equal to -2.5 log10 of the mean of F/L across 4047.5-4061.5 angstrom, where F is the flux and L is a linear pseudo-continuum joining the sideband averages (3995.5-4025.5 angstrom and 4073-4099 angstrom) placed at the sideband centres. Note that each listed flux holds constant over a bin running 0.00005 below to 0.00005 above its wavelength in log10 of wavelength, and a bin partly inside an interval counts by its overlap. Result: 0.06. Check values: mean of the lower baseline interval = 22.5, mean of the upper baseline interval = 23.8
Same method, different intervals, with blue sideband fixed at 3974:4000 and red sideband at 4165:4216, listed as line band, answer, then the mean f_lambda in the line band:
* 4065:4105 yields -0.066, 22.6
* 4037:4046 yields -0.115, 22.7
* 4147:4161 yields -0.045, 23.5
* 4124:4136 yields -0.049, 23.1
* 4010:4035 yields -0.137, 22.8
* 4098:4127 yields -0.123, 24.4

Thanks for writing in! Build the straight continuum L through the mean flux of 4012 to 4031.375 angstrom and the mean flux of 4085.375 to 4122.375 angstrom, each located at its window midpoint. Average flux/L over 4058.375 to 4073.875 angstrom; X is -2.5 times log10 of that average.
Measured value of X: 0.19 mag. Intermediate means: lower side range 23.5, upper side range 24.8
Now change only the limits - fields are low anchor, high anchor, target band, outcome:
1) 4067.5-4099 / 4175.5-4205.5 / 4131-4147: 0.026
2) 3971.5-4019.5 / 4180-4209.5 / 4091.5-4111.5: -0.122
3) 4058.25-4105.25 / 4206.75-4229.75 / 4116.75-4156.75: -0.051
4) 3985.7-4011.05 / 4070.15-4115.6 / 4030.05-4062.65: 0.065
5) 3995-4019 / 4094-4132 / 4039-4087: 0.106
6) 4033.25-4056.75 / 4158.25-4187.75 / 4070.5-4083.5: 0.021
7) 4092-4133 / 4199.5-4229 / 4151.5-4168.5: -0.027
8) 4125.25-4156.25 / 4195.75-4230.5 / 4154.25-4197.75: -0.030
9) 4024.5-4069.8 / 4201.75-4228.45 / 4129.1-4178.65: -0.040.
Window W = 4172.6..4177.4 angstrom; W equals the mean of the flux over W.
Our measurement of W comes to 22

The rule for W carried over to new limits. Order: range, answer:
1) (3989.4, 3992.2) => 22.1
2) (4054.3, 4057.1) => 22.9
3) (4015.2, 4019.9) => 22.7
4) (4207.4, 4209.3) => 25.2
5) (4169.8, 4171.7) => 23.4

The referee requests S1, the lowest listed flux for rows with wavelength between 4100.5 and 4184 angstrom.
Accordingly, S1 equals 17.8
